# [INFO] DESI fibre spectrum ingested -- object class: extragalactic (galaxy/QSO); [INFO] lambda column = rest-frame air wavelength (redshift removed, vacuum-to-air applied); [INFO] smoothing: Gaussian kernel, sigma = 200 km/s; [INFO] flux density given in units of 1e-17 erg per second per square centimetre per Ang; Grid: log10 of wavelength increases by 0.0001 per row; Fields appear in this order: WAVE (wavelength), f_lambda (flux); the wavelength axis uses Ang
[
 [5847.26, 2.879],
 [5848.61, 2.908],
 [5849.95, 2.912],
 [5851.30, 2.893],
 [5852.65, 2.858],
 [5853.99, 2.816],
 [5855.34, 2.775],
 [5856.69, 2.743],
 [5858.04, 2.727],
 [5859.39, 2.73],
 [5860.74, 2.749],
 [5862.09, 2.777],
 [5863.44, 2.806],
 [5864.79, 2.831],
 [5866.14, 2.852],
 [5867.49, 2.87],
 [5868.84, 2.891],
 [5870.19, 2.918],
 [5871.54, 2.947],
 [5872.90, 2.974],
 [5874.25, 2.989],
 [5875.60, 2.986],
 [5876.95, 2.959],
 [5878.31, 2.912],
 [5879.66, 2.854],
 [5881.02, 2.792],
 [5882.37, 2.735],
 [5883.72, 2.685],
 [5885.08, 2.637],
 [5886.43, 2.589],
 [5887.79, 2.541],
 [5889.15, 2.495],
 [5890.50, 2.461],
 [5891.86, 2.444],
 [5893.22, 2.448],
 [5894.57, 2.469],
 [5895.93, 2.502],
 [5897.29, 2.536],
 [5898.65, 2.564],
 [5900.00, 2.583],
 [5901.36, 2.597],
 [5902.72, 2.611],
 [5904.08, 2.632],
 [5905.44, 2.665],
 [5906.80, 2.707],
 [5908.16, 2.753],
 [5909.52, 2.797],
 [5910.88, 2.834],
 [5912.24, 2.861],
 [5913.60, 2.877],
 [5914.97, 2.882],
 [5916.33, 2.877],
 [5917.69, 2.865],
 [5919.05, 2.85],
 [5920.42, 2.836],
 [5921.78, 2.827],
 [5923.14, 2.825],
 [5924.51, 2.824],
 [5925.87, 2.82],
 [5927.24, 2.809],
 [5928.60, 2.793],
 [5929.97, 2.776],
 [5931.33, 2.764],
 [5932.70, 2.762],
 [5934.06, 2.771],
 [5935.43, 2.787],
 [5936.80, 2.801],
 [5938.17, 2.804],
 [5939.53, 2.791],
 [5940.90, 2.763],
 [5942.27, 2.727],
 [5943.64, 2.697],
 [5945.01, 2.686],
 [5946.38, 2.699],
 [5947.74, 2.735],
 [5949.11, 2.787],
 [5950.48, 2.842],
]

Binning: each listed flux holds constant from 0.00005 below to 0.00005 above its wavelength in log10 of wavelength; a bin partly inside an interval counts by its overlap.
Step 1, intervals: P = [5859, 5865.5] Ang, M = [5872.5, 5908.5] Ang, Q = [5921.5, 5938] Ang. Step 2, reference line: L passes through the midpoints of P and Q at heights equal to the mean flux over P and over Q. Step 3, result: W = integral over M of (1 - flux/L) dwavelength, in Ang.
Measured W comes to 1.5 Ang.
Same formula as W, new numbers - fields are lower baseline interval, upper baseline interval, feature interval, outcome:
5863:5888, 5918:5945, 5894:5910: 1.1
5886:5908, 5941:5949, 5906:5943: -2.2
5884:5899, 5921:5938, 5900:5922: -0.9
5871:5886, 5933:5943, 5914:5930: -0.2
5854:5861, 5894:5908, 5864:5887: -1.4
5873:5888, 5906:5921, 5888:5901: 1.4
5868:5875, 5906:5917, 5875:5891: 1.0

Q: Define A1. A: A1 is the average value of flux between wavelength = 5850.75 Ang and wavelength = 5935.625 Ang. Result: 2.76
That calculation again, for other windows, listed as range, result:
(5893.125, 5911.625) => 2.63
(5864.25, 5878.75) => 2.92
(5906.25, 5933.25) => 2.82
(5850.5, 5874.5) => 2.84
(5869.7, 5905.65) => 2.68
